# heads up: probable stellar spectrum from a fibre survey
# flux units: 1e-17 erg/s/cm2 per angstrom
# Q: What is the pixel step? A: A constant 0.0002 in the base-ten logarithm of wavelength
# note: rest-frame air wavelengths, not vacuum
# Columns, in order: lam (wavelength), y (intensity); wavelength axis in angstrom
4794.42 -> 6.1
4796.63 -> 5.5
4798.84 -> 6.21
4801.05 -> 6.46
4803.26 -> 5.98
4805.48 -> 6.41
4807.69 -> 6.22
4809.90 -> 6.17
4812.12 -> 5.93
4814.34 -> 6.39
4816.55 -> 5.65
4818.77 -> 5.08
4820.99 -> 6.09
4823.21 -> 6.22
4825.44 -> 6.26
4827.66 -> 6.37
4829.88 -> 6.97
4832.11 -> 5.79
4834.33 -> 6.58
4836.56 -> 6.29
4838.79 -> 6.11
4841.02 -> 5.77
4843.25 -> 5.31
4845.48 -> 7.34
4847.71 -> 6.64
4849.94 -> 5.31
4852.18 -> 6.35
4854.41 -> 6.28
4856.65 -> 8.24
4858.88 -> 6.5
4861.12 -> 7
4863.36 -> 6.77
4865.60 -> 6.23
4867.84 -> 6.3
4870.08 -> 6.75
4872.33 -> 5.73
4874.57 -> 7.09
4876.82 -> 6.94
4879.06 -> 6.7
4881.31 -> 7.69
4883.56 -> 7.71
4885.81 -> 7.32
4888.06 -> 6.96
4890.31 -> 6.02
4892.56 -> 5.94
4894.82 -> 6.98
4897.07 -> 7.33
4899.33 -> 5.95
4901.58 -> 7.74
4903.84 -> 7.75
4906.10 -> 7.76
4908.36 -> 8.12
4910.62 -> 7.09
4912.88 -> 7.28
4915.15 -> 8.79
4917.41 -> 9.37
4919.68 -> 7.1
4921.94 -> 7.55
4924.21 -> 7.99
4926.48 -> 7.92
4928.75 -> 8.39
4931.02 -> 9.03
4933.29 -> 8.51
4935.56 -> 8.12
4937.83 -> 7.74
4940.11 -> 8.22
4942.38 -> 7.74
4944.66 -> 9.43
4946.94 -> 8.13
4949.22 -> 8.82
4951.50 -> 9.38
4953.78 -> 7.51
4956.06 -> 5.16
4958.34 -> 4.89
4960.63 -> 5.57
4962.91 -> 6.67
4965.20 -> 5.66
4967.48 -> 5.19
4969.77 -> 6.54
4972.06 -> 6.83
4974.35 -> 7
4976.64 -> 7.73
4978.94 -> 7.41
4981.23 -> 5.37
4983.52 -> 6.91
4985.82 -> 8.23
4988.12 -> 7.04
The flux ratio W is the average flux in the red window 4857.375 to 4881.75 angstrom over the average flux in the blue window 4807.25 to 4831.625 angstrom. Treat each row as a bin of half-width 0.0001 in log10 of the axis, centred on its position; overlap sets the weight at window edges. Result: 1.1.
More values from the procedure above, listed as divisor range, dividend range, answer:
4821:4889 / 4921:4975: 1.13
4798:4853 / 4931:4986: 1.17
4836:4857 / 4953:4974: 0.96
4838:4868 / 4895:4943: 1.22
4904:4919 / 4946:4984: 0.84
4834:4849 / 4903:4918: 1.27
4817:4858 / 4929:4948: 1.33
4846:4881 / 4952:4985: 0.97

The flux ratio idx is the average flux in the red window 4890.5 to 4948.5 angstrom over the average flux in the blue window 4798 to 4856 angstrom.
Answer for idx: 1.27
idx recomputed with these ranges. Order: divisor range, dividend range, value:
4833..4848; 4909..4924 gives 1.26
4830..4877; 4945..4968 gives 1.06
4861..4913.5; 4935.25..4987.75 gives 1.02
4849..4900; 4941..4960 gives 1.13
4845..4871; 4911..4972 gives 1.14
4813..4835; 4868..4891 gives 1.12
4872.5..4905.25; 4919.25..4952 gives 1.19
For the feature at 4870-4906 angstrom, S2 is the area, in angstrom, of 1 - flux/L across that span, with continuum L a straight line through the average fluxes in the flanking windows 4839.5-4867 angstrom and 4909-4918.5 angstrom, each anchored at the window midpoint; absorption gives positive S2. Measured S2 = 2.31 angstrom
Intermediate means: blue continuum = 6.47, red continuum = 8.13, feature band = 6.94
